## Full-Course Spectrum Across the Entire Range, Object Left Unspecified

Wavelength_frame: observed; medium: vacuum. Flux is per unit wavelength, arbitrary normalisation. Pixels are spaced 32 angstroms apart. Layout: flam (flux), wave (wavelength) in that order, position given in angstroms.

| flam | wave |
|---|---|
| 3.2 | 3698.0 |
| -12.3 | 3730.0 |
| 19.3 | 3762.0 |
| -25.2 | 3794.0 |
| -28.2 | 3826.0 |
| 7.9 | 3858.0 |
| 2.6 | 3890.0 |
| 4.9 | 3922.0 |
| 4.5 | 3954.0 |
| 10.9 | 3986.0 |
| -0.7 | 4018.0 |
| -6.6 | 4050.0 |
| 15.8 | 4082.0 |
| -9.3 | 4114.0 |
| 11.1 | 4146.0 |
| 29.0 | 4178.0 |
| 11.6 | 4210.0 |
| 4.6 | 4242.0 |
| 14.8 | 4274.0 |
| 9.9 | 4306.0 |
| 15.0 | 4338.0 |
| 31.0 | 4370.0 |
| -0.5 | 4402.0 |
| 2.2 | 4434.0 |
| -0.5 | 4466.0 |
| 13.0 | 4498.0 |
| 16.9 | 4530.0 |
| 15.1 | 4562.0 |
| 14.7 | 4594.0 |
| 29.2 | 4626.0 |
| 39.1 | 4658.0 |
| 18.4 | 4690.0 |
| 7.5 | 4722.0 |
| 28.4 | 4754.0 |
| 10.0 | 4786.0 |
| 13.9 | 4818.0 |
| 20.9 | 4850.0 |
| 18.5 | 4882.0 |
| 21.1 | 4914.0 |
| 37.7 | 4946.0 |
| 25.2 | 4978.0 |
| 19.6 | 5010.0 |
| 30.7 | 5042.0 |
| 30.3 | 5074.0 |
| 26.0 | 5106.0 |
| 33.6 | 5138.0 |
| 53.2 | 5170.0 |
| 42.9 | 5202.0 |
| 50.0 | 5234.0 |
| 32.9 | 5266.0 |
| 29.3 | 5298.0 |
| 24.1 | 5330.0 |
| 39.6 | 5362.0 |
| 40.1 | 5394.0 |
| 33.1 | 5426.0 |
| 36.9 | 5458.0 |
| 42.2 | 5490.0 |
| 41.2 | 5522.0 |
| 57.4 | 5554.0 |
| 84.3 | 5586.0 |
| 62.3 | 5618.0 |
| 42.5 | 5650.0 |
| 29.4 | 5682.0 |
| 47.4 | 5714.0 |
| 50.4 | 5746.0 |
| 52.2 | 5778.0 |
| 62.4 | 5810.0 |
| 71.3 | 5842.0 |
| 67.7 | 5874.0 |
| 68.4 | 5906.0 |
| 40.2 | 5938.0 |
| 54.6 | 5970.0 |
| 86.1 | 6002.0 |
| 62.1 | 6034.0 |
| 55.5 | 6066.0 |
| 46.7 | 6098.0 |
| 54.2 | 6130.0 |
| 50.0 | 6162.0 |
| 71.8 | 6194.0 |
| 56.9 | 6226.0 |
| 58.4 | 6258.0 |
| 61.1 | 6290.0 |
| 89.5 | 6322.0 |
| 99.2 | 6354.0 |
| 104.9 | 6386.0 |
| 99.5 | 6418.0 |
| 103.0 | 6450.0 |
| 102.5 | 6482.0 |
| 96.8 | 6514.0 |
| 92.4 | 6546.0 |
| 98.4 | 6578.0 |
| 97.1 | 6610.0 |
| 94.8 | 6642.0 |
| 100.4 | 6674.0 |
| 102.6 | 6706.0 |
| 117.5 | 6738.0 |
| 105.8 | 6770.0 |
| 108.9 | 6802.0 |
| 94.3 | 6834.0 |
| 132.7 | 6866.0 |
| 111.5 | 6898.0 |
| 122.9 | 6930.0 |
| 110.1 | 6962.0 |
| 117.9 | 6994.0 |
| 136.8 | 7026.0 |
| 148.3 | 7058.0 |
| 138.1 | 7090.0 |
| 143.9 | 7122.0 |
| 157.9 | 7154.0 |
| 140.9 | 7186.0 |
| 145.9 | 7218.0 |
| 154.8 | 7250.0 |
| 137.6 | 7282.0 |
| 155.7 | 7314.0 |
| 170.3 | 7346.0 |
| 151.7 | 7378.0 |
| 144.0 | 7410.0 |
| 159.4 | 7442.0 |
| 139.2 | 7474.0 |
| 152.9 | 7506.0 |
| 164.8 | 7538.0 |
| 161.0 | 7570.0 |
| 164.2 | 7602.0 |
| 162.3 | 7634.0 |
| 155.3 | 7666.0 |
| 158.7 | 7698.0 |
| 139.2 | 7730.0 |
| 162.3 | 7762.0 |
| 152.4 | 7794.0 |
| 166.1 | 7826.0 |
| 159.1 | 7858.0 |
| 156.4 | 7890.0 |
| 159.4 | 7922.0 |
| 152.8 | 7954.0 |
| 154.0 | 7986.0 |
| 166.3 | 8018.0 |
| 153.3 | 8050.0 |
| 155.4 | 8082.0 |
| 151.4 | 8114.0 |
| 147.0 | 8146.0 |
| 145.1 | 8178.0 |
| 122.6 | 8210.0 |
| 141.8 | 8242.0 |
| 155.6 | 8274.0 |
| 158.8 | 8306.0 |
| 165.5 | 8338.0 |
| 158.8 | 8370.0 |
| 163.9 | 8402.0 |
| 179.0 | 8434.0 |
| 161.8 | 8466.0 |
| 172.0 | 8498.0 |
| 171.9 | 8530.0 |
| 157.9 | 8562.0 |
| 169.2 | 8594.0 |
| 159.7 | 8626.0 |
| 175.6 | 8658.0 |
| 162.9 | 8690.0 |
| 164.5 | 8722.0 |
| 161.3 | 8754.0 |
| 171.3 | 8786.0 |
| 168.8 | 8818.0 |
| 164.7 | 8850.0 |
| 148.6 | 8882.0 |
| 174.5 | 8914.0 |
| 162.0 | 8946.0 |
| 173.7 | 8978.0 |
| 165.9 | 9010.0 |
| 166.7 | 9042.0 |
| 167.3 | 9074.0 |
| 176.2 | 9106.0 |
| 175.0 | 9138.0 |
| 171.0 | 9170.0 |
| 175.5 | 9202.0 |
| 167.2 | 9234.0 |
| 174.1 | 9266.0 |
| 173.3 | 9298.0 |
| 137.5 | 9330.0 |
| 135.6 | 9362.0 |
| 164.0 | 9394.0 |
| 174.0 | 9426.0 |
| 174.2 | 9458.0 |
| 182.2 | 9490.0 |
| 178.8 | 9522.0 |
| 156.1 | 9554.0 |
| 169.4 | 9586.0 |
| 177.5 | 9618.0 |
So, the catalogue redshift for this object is 0.59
